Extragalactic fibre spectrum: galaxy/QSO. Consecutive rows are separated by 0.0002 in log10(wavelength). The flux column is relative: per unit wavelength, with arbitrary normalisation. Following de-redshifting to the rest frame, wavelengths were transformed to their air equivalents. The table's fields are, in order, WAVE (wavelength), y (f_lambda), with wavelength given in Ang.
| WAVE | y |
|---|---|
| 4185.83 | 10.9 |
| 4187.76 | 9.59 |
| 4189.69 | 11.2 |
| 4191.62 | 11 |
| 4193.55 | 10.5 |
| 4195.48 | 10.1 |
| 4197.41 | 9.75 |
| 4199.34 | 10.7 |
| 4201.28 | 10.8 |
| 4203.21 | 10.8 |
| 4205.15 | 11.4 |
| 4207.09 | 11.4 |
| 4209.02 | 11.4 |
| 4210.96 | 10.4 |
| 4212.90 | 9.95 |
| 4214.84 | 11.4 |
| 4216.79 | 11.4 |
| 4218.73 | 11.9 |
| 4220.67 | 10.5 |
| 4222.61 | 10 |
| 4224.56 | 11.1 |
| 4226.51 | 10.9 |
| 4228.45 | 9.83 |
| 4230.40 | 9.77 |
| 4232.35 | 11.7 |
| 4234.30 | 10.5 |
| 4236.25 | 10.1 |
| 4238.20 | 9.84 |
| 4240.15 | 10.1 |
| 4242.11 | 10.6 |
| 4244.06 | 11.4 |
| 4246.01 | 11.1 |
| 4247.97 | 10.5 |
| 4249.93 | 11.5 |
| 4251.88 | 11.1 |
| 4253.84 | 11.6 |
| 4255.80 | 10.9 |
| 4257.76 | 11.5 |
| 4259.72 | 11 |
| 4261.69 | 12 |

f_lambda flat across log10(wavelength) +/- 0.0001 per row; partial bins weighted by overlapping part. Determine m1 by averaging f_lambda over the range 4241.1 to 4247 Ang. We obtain 11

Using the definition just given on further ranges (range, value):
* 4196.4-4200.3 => 10.2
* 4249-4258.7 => 11.3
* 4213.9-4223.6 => 11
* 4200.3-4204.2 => 10.8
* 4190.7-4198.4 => 10.3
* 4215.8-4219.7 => 11.6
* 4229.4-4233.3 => 10.7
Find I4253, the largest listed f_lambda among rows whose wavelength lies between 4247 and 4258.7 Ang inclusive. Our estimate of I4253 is 11.6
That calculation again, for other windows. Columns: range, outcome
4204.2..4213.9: 11.4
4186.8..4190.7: 11.2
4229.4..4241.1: 11.7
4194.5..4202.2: 10.8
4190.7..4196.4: 11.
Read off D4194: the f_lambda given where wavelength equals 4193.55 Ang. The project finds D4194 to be 10.5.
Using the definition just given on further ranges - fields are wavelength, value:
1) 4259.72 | 11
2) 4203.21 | 10.8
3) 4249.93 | 11.5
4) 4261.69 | 12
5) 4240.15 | 10.1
